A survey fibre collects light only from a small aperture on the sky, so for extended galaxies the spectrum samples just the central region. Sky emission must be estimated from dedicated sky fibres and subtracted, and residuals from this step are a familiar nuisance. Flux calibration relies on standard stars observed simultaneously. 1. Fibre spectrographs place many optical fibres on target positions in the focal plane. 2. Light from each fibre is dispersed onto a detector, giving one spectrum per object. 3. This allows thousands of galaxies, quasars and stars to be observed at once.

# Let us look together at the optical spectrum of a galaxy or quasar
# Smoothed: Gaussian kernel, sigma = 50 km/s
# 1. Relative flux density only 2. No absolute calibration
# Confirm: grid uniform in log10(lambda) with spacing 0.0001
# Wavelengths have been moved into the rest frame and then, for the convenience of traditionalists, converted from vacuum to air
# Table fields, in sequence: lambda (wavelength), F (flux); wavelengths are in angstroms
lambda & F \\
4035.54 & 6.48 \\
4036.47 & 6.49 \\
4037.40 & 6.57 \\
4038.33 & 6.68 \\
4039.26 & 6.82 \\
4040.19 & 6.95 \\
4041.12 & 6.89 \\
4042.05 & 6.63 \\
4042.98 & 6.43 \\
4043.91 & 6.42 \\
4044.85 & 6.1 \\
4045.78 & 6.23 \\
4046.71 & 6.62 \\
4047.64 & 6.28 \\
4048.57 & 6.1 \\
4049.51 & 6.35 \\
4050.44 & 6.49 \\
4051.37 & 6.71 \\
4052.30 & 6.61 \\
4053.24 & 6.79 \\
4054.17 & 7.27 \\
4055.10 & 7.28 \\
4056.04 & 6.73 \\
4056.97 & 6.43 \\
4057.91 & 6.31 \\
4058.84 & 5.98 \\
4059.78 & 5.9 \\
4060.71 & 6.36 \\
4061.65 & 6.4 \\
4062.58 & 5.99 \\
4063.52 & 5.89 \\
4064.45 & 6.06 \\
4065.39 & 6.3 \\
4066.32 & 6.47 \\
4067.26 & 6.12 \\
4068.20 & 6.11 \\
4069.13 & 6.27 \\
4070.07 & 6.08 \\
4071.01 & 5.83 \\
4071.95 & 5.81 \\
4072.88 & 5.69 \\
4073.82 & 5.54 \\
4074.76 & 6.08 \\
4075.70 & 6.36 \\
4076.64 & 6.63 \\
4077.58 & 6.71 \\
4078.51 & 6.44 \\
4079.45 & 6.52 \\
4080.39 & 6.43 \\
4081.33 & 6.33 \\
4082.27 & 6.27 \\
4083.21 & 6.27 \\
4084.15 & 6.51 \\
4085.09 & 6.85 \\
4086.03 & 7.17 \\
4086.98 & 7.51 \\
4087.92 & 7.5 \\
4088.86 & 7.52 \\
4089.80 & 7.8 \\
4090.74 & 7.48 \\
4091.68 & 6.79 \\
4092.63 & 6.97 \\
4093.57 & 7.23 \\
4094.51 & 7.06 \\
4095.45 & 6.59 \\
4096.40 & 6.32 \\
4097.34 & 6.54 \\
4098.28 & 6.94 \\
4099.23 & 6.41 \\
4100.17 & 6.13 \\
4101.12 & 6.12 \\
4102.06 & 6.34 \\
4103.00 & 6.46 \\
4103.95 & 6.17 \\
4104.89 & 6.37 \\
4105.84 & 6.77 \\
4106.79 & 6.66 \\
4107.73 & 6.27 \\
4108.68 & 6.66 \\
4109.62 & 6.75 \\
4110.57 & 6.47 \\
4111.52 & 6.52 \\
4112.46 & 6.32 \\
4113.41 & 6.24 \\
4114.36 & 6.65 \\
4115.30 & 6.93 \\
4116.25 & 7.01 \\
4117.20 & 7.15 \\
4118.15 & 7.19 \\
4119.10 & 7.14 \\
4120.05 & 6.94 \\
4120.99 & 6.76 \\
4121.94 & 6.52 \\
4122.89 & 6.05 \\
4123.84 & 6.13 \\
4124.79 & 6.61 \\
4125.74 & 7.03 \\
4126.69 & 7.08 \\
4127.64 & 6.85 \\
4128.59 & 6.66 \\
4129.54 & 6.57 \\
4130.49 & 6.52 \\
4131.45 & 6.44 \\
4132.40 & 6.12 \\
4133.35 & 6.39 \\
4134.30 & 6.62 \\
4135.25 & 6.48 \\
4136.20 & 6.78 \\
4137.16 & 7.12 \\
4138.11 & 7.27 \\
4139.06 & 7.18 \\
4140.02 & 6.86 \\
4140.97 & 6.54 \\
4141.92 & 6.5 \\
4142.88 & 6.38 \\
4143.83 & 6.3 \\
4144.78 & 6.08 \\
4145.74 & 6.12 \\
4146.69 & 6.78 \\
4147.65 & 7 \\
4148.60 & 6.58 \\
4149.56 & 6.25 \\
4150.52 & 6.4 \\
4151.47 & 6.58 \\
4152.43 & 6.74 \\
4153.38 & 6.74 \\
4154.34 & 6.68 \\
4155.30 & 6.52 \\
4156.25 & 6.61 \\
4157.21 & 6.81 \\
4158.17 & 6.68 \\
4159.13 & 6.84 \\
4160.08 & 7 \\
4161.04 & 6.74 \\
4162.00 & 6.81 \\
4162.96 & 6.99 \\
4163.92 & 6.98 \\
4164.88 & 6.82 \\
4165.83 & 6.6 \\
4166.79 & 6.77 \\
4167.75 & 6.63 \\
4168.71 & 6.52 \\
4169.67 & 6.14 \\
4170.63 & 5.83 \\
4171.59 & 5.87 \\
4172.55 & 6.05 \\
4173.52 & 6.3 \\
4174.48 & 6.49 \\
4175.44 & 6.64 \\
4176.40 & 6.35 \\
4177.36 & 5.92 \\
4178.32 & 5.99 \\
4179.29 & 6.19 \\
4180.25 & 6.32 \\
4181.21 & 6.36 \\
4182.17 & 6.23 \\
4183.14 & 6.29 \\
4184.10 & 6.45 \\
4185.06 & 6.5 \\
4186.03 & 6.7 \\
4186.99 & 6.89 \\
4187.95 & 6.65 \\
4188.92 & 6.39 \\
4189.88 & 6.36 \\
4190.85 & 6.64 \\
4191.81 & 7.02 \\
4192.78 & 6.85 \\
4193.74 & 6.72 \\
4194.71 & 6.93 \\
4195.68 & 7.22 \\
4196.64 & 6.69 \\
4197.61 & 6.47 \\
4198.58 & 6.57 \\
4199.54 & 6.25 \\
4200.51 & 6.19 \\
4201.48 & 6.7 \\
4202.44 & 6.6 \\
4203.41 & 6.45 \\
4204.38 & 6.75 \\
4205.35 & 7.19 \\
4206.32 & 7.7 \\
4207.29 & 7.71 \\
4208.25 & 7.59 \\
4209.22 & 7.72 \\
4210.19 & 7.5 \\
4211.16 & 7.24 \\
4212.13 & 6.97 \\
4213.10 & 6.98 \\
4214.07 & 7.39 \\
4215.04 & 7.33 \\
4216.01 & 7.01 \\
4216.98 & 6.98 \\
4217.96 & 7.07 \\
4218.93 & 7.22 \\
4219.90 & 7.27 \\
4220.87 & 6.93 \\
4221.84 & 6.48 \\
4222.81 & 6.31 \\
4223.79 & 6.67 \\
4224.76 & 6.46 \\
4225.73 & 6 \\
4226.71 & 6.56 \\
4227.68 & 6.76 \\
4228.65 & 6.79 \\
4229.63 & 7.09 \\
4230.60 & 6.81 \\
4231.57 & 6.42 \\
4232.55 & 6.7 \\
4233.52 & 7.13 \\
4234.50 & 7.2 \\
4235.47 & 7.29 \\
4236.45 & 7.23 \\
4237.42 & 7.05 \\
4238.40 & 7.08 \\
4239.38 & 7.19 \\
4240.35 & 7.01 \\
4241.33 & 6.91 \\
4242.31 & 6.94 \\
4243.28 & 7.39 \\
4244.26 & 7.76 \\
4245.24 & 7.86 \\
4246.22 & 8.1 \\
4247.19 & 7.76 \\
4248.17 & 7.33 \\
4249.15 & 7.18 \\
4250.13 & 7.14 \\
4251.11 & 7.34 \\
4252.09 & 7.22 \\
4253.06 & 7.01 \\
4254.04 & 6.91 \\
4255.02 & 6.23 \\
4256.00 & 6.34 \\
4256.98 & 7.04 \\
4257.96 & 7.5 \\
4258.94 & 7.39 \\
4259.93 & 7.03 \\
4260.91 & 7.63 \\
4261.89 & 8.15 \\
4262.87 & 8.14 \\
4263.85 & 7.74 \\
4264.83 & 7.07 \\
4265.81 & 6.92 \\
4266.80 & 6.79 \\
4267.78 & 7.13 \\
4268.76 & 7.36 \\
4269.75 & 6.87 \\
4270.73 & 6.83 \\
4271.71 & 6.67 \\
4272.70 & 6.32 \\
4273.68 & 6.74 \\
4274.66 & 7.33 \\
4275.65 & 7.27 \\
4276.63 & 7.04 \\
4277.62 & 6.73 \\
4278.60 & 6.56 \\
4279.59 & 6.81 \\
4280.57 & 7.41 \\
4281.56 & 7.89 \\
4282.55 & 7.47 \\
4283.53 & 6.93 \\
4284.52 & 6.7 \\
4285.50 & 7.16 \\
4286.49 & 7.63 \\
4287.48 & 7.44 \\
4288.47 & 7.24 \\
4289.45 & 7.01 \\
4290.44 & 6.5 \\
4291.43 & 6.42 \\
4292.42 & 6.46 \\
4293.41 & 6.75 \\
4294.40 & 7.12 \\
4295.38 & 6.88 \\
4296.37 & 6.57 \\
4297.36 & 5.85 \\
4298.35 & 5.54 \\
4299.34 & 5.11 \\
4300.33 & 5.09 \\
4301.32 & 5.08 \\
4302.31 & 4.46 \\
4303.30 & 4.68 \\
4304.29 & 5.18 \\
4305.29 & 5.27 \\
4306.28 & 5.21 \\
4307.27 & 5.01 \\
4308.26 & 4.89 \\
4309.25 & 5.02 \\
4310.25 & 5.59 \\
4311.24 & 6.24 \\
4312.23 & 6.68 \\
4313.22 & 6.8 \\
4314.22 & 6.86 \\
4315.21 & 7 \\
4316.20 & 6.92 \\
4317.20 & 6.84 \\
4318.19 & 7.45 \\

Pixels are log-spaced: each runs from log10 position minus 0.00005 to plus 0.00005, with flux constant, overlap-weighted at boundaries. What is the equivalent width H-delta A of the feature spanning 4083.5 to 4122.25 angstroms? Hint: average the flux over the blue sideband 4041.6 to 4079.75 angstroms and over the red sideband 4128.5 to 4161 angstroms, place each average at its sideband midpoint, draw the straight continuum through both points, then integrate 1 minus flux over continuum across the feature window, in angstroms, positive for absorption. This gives -1.8 angstroms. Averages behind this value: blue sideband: 6.32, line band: 6.77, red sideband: 6.62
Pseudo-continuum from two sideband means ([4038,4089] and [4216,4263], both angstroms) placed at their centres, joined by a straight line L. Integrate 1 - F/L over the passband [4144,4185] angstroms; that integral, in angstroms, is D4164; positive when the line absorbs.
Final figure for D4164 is 1.9 angstroms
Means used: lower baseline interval 6.45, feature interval 6.49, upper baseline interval 7.07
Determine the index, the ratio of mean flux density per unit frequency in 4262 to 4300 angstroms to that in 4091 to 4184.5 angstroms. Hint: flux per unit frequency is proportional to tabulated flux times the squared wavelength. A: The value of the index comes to 1.1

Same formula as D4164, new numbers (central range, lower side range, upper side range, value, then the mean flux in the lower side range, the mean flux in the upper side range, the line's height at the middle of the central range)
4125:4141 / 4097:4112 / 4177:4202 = -0.6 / 6.47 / 6.52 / 6.49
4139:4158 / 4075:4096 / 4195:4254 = 1.0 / 6.85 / 7.03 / 6.93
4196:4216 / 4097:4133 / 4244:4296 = -0.3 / 6.59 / 7.13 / 6.91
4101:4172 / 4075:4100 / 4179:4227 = 1.9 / 6.8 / 6.8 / 6.8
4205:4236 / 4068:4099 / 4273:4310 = -2.8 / 6.61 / 6.33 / 6.43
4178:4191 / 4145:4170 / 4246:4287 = 0.7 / 6.66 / 7.16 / 6.79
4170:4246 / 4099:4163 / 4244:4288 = 1.7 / 6.62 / 7.19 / 6.95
